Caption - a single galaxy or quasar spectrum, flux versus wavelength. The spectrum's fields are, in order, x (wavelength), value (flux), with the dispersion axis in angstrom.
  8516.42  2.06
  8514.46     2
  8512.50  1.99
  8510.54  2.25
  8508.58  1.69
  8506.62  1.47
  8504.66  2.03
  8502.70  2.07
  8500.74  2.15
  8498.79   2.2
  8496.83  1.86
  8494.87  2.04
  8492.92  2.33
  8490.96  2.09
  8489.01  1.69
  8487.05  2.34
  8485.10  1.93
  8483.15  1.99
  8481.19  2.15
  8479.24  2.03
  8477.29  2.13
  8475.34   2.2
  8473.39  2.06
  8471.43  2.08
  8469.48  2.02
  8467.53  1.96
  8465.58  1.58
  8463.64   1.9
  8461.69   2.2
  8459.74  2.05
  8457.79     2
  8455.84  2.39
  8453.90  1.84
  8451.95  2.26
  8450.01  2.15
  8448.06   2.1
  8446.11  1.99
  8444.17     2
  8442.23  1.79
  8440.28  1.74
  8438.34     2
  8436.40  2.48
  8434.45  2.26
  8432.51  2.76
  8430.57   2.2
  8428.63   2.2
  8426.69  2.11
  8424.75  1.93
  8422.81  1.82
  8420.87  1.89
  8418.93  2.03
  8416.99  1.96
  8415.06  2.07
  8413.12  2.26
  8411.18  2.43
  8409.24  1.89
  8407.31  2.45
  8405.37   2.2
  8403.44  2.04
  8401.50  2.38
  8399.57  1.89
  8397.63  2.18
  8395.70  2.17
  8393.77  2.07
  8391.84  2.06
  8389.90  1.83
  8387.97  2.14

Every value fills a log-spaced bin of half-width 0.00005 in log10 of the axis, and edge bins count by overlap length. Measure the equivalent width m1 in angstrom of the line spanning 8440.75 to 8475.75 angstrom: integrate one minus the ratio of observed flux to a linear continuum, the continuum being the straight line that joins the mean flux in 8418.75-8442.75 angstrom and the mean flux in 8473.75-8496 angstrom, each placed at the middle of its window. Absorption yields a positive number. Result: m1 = 1.1 angstrom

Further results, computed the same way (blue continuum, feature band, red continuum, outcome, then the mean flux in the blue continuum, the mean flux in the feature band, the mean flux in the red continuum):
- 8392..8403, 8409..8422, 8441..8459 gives 0.1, 2.13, 2.08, 2.05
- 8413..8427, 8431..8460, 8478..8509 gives -1.9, 1.99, 2.12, 2.01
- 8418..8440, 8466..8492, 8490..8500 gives 0.9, 2.14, 2.04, 2.11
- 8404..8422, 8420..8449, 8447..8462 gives 0.5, 2.13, 2.09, 2.12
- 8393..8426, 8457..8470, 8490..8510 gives 0.5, 2.1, 1.96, 2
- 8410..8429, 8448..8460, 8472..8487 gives -0.2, 2.06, 2.12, 2.09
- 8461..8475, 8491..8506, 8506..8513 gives -1.5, 1.98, 2.08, 1.86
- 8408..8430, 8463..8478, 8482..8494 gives 0.5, 2.06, 1.99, 2.06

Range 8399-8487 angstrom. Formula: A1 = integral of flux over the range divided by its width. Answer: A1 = 2.09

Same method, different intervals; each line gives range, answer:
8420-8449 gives 2.09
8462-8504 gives 2.04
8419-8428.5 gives 1.97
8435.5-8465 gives 2.05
